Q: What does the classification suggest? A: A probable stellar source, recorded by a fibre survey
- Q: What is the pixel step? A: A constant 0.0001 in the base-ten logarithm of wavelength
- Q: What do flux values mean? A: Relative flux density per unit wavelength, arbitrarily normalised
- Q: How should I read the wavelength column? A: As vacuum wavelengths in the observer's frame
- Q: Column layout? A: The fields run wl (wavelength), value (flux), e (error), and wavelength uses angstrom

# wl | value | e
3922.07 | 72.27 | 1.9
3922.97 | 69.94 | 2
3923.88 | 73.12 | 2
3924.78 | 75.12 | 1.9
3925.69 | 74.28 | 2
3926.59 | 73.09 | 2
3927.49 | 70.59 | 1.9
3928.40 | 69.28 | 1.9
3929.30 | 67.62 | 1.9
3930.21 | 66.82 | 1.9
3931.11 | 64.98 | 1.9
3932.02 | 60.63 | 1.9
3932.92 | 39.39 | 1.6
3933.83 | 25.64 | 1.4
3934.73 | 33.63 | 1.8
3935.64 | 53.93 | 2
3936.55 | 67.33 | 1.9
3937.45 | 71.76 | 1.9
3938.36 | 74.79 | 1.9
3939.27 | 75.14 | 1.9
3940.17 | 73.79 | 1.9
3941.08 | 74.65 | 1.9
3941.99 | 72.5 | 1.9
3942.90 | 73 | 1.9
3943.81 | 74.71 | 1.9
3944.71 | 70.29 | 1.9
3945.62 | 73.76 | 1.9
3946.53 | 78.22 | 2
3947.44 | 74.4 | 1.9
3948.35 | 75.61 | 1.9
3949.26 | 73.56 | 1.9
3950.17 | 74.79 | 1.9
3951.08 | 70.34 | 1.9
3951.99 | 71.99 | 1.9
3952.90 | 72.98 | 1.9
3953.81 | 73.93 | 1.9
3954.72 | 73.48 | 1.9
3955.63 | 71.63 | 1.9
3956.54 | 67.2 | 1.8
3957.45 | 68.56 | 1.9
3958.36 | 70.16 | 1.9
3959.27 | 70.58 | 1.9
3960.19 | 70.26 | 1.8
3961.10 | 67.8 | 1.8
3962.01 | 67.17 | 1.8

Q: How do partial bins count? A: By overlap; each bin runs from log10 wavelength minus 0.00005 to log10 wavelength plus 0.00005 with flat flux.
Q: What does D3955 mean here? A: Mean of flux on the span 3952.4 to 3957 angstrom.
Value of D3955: 71.9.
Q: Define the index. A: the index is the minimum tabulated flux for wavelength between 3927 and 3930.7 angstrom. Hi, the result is 66.82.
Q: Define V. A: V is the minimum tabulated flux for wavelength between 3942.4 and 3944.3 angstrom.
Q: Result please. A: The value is 73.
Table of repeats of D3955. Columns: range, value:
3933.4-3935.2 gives 29.9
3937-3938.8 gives 73.3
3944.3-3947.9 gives 74.1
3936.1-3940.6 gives 72.7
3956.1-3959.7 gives 69.2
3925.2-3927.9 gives 72.8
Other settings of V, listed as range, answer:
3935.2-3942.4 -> 53.93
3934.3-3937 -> 33.63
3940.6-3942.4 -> 72.5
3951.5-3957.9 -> 67.2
